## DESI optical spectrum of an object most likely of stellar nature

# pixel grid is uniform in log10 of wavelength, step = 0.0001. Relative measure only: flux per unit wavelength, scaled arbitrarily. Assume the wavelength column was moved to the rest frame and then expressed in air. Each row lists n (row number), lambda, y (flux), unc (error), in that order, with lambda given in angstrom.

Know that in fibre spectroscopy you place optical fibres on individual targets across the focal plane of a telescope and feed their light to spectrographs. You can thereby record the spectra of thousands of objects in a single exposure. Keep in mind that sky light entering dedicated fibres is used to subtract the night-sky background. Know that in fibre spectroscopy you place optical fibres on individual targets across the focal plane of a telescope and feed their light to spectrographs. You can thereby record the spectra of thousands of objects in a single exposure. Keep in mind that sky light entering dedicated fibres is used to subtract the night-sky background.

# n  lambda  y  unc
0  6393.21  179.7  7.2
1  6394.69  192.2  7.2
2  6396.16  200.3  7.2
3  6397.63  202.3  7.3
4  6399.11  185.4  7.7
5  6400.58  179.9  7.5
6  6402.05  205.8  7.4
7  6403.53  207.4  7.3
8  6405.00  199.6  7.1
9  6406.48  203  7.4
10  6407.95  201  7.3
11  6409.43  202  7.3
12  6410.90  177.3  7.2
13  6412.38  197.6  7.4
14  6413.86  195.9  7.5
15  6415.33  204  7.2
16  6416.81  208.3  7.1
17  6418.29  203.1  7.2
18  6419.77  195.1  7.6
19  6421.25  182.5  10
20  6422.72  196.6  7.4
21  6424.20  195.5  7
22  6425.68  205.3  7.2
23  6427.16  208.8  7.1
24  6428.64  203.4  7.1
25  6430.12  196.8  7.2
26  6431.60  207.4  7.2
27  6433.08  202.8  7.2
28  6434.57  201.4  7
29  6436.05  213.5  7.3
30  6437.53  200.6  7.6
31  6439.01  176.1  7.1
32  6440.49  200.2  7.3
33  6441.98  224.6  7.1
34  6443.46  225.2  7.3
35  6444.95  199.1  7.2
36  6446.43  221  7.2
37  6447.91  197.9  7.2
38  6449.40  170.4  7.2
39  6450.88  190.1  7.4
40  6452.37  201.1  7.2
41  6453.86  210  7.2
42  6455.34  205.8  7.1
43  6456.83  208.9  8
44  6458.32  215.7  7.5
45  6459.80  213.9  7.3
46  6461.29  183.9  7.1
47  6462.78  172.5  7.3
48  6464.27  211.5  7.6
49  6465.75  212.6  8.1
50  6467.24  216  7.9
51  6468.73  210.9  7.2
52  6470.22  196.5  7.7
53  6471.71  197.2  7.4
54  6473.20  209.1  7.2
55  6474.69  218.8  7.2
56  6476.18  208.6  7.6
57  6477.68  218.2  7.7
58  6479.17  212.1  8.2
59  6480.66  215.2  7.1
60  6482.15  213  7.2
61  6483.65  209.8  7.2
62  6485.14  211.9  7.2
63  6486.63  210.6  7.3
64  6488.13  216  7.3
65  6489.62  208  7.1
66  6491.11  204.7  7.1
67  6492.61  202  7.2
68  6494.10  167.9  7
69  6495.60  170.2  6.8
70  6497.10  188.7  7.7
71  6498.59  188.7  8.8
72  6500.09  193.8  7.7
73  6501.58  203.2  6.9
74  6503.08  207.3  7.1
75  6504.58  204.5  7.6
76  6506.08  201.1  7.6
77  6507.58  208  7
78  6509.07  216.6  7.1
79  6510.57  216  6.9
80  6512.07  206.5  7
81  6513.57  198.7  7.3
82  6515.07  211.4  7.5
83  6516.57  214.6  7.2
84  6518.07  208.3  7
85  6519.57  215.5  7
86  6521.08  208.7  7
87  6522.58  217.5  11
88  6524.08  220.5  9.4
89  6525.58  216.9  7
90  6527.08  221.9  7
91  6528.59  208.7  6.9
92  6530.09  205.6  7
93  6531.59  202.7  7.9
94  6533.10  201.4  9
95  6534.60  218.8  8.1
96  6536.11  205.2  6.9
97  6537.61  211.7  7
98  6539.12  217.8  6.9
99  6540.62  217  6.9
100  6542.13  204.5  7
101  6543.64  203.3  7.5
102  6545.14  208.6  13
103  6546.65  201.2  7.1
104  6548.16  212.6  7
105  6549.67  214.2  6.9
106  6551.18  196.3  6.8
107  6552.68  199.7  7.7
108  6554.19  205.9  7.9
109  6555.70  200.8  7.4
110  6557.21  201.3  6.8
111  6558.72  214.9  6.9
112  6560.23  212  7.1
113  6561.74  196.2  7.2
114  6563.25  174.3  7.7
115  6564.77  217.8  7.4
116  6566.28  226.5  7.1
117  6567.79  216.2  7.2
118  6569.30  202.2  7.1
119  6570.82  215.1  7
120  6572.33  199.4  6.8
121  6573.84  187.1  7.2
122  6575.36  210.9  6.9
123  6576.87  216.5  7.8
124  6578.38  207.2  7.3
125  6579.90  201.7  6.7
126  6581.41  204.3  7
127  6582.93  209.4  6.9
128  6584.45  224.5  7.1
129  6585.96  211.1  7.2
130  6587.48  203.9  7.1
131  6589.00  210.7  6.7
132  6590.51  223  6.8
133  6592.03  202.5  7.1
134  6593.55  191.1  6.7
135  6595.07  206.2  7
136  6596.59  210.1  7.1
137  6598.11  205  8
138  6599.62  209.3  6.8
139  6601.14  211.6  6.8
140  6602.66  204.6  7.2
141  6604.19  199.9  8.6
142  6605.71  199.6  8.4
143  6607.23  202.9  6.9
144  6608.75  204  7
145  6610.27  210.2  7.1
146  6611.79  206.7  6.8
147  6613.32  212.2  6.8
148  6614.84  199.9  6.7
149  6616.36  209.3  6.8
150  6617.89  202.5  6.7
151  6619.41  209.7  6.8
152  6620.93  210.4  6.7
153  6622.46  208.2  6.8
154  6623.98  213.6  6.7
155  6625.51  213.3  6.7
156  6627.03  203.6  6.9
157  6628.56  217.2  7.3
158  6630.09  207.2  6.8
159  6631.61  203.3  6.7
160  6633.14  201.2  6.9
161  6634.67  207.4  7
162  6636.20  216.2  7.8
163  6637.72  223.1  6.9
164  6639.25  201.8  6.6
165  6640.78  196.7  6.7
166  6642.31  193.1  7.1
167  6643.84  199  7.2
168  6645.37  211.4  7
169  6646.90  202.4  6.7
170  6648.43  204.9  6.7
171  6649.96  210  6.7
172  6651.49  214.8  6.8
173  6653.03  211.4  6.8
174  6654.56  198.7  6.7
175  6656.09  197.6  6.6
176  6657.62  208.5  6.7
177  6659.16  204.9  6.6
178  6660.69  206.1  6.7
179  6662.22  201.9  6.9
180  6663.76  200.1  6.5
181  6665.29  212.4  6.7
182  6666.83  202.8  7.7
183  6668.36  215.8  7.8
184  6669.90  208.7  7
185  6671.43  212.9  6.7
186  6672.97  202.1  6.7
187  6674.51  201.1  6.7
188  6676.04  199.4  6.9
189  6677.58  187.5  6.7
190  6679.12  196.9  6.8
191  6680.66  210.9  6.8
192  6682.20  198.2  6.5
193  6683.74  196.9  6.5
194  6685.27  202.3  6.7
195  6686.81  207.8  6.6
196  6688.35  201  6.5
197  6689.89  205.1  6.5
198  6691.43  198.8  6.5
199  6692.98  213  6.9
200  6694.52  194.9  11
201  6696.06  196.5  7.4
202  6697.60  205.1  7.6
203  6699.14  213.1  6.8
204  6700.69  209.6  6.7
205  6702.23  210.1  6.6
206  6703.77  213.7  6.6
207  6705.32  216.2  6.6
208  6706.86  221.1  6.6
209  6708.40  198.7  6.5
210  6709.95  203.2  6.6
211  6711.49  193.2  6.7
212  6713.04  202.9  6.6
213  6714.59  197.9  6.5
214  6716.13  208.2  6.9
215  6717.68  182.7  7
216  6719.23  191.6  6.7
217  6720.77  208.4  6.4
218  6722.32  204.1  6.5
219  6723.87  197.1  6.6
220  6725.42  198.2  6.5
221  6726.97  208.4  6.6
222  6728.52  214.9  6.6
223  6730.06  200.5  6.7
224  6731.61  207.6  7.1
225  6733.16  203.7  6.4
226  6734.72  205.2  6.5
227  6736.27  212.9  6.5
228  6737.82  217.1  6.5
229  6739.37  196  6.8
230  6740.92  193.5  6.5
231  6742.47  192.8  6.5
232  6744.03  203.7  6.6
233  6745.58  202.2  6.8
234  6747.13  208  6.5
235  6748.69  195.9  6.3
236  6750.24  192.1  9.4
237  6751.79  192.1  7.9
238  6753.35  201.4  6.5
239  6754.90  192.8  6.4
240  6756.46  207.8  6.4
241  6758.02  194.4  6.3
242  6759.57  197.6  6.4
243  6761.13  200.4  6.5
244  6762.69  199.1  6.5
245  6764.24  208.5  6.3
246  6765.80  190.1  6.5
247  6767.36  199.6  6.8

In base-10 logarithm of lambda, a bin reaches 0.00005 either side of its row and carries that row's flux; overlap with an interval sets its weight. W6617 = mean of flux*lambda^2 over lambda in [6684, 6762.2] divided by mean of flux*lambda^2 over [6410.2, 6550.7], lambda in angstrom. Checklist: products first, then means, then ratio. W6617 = 1.06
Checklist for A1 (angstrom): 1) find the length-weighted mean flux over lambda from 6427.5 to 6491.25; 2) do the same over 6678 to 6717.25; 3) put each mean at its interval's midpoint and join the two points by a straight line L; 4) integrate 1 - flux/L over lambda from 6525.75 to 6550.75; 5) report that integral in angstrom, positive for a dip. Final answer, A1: -0.5 angstrom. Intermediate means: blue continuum 206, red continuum 204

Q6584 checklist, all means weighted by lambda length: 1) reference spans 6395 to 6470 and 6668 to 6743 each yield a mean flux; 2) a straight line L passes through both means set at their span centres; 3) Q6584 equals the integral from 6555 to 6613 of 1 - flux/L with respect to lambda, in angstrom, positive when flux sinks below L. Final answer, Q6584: -1.2 angstrom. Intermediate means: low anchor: 201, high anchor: 204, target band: 207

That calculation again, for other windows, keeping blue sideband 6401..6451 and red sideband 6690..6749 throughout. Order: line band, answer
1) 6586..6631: -1.04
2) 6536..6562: -0.67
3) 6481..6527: -0.97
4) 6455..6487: -1.08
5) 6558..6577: -0.41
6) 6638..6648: 0.05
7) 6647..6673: -0.46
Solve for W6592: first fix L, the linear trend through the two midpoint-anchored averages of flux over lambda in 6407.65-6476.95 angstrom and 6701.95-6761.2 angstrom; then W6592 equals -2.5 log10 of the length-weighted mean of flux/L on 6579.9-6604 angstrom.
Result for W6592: -0.03 mag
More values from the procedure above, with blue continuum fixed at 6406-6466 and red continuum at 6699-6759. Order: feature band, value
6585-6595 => -0.03 mag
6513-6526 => -0.06 mag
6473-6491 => -0.06 mag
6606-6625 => -0.03 mag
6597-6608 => -0.02 mag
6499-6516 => -0.02 mag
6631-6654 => -0.02 mag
